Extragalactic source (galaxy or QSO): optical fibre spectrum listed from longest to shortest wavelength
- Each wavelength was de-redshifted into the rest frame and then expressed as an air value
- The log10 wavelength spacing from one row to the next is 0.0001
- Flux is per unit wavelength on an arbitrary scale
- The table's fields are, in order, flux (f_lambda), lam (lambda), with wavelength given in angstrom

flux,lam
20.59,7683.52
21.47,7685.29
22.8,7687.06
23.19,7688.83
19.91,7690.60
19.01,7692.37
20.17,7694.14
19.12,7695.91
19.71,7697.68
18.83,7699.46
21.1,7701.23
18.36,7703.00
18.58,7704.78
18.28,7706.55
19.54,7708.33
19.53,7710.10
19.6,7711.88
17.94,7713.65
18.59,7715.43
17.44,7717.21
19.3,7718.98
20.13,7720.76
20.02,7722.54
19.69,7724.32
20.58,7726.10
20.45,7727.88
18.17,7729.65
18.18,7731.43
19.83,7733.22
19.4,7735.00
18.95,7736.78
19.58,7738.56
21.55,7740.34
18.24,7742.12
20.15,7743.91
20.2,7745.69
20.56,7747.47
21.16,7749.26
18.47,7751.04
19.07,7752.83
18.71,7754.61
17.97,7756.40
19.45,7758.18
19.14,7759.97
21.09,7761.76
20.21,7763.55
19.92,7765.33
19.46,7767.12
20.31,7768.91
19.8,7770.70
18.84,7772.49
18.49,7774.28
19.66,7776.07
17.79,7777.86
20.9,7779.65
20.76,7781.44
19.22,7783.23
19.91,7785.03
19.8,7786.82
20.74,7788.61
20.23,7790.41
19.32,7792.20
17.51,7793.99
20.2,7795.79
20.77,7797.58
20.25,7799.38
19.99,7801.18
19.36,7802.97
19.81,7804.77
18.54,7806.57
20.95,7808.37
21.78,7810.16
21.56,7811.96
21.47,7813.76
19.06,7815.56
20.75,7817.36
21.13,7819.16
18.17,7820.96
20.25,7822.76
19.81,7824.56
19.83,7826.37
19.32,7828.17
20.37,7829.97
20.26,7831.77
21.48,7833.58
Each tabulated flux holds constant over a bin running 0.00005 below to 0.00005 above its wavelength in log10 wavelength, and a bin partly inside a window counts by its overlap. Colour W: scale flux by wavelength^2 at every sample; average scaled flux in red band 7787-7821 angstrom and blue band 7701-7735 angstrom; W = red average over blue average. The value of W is 1.07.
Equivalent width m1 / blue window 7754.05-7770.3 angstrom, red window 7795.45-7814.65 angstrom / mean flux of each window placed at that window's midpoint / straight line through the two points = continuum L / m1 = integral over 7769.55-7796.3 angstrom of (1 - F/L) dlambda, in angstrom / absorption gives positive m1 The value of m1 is 0.6 angstrom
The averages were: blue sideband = 19.6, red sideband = 20.4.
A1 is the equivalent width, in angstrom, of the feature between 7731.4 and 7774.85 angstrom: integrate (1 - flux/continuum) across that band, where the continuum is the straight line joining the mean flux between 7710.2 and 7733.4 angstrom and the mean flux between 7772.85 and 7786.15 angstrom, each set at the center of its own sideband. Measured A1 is -0.5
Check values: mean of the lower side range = 19.2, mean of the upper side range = 19.5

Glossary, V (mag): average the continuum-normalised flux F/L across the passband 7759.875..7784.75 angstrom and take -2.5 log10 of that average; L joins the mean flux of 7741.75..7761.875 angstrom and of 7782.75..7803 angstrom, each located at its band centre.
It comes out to 0.00 mag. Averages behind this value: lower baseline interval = 19.5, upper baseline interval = 19.8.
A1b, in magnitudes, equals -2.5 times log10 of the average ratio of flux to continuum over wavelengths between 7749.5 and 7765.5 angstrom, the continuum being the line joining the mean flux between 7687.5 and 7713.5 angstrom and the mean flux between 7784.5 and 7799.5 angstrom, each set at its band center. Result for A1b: 0.021 mag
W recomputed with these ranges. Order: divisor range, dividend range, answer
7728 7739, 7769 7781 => 1.03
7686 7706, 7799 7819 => 1.04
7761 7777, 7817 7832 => 1.03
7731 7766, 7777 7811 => 1.03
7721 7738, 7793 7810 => 1.03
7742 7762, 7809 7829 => 1.06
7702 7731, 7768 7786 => 1.04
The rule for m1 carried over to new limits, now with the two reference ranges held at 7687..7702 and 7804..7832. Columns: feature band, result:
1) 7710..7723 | 0.8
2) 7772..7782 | 0.4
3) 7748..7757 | 0.5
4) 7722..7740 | 0.6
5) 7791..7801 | 0.3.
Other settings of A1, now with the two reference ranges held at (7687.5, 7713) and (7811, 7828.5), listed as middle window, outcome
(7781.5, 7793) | 0.1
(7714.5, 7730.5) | 0.3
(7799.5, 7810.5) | 0.1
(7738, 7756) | 0.1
